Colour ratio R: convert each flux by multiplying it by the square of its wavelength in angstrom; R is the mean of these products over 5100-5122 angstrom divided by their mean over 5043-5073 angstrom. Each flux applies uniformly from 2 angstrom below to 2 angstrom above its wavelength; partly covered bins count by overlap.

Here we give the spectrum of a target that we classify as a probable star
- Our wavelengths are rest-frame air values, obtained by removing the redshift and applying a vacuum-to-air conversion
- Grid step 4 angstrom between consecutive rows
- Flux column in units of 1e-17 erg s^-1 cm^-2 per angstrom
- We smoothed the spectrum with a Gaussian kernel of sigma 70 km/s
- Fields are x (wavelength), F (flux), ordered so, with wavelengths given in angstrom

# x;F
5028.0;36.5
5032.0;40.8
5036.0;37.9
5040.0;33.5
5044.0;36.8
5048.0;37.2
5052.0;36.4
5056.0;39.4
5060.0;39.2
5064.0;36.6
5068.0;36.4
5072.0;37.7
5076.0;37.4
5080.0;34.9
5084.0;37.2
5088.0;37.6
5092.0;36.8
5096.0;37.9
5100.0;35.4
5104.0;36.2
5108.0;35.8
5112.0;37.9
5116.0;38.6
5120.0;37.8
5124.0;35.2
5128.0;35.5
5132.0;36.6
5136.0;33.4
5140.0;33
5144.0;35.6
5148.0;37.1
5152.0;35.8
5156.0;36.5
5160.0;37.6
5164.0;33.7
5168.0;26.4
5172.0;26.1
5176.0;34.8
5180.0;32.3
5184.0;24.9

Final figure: 1.01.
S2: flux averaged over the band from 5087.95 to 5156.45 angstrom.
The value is 36.2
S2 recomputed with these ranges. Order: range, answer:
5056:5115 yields 37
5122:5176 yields 34.1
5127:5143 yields 34.6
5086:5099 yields 37.3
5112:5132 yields 36.9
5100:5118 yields 36.9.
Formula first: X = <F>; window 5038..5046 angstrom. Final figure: 35.1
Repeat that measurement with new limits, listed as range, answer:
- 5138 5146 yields 34.3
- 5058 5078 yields 37.5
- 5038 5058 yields 36.7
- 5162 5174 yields 28.7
